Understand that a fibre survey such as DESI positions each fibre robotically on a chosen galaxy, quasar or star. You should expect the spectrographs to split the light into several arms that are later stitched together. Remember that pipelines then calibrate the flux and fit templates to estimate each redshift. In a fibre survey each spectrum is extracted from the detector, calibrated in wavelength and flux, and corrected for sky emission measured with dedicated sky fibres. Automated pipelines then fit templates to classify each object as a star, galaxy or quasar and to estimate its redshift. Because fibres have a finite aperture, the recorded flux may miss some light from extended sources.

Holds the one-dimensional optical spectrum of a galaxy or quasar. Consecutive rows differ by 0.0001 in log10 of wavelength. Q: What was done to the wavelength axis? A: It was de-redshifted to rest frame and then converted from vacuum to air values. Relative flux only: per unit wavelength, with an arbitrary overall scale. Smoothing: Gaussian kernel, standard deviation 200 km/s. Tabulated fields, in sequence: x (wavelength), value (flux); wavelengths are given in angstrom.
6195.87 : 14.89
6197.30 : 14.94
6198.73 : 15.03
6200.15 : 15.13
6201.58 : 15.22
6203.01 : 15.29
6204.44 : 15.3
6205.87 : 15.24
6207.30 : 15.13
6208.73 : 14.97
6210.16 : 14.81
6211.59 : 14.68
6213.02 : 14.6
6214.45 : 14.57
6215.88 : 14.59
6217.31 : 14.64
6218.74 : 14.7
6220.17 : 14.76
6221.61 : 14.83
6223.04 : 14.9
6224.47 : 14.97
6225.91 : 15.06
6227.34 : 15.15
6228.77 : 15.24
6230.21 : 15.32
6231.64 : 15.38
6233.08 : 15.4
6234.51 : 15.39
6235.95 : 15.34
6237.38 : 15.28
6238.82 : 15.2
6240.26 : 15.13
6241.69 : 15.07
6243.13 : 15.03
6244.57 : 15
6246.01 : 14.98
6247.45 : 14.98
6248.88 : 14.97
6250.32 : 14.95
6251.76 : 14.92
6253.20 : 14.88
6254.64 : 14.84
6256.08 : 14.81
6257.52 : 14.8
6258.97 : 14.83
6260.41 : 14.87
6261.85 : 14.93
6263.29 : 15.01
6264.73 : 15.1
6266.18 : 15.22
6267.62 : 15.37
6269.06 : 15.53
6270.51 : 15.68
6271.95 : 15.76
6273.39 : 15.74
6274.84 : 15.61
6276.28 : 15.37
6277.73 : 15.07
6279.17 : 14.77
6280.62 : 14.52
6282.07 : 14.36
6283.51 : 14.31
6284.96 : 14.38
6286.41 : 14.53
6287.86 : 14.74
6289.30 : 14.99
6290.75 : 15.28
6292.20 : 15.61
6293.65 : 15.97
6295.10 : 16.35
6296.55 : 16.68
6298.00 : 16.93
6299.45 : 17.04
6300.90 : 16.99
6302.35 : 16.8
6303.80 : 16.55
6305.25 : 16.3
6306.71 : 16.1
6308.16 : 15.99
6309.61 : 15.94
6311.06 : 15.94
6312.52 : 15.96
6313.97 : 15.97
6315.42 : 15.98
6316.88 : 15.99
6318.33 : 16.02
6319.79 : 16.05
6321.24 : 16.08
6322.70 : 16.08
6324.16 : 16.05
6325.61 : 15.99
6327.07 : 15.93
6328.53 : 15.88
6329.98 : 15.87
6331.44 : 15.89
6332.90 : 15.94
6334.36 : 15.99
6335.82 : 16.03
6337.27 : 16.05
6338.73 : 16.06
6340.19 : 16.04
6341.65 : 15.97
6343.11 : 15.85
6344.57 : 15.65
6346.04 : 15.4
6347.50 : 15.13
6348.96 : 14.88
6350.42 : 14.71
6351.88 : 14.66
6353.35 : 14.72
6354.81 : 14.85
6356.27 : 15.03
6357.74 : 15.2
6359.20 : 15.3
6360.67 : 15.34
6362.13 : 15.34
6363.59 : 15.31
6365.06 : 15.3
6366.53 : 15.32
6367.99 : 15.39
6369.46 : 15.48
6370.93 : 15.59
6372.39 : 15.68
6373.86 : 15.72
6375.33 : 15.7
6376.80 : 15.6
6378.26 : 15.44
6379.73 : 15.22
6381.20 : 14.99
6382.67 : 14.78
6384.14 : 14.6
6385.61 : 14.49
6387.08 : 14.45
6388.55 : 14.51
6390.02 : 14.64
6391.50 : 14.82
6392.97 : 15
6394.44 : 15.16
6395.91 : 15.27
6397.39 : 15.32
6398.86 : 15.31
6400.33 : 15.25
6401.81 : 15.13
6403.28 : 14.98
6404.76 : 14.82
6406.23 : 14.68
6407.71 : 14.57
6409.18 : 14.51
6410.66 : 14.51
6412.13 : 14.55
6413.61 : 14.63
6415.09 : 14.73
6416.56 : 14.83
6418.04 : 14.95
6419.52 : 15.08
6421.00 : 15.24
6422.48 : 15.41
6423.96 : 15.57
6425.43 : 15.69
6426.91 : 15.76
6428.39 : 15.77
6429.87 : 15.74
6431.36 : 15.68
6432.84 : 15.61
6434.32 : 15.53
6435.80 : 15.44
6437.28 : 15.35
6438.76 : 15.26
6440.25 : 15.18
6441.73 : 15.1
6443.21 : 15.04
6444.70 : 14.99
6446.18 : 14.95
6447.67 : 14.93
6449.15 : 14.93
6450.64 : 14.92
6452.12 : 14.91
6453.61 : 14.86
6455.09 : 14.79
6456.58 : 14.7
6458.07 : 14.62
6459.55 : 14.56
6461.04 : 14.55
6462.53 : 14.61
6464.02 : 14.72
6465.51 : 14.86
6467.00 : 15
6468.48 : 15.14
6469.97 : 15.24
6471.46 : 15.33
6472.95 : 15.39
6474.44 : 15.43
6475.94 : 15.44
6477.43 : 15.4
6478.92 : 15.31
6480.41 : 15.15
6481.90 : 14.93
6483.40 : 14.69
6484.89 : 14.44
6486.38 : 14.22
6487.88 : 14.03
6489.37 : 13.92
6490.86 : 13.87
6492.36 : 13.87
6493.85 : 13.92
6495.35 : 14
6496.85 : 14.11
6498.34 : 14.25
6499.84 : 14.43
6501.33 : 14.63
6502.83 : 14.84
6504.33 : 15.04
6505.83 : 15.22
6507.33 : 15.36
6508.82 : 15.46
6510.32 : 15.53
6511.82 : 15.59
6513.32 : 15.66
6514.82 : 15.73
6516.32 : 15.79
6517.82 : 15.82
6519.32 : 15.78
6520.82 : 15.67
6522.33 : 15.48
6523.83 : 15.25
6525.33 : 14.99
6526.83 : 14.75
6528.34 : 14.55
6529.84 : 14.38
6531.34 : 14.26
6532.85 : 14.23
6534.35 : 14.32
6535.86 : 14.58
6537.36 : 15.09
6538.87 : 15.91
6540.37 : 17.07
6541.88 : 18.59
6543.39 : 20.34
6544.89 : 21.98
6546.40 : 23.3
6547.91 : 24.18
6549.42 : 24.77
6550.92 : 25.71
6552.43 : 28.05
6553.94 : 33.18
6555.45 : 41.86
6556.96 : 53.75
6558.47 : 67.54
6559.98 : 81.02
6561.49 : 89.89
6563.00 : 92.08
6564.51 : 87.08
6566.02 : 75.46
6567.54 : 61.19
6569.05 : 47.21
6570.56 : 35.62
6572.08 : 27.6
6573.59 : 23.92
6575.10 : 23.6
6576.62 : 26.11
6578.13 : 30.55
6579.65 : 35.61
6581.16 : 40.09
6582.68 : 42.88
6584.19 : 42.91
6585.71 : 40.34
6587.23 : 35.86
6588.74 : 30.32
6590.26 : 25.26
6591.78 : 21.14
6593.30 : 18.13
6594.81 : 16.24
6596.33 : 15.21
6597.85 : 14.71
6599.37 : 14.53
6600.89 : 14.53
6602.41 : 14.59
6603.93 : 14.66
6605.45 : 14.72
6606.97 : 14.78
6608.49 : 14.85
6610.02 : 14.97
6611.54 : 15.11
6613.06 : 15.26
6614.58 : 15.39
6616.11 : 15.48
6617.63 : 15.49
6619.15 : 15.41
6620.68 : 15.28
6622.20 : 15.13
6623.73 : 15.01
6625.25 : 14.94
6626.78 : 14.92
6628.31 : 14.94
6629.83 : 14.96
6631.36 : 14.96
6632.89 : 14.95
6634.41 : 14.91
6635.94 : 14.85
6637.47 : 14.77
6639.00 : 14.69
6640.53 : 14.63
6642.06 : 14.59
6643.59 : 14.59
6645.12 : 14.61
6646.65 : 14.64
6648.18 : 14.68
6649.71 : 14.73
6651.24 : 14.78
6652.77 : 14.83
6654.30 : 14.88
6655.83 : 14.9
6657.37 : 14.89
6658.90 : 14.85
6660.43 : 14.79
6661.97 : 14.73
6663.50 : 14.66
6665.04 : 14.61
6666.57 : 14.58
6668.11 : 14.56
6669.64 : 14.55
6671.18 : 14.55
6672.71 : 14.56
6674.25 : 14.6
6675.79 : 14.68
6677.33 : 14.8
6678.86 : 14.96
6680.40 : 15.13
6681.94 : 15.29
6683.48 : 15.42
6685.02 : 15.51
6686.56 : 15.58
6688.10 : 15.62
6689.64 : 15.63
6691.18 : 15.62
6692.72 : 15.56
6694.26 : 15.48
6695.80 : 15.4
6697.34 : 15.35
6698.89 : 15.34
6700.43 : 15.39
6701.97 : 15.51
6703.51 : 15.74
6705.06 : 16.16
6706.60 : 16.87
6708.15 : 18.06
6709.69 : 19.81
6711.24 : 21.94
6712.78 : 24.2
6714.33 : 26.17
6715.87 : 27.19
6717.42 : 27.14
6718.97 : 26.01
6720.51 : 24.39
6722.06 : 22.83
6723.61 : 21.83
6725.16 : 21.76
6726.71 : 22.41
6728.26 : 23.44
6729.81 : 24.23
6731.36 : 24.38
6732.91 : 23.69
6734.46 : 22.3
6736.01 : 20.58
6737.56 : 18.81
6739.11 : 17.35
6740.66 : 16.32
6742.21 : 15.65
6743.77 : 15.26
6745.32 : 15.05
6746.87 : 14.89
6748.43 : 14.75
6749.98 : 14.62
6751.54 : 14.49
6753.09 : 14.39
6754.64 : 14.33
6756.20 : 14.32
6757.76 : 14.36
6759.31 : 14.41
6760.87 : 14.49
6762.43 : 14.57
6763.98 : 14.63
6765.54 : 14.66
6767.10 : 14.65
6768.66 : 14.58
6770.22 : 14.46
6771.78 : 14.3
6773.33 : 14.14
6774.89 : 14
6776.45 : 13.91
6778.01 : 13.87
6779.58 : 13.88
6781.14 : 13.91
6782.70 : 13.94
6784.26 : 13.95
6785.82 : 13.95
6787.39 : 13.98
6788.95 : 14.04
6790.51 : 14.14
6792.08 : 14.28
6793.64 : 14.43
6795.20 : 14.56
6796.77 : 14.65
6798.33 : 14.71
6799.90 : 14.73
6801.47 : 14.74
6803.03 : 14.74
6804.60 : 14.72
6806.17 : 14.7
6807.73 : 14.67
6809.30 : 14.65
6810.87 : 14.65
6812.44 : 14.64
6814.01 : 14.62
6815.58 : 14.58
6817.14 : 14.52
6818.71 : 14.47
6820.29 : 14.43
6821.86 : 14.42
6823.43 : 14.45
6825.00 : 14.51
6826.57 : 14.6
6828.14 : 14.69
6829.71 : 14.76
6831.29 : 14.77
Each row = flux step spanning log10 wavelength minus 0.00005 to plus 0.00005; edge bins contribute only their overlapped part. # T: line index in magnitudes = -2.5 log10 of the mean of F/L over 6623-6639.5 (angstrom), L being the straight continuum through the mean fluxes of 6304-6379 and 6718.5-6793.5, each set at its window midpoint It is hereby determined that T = 0.10 mag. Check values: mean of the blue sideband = 15.7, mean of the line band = 14.9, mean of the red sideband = 16.7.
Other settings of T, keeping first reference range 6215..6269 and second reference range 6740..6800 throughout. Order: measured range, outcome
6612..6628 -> -0.043 mag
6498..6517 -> -0.034 mag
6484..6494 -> 0.052 mag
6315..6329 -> -0.074 mag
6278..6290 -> 0.028 mag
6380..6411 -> 0.001 mag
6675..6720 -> -0.221 mag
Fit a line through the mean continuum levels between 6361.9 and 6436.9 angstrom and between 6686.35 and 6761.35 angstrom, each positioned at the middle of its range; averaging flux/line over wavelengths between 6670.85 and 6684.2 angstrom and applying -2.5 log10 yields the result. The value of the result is 0.21 mag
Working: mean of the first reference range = 15.2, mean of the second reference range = 18.5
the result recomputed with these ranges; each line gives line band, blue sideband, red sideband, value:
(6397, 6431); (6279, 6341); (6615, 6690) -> 0.033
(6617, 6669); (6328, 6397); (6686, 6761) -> 0.197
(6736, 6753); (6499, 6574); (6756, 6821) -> 0.067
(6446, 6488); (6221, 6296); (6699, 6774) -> 0.111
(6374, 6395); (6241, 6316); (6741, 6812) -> 0.018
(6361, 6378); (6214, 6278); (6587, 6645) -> -0.001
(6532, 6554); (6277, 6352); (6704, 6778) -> -0.187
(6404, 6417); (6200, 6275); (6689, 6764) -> 0.114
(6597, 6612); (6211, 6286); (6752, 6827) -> -0.009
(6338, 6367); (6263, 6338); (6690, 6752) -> 0.061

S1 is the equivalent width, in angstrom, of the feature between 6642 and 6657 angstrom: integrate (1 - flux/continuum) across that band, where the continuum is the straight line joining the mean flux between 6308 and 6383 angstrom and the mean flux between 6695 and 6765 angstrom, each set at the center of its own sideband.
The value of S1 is 2.7 angstrom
